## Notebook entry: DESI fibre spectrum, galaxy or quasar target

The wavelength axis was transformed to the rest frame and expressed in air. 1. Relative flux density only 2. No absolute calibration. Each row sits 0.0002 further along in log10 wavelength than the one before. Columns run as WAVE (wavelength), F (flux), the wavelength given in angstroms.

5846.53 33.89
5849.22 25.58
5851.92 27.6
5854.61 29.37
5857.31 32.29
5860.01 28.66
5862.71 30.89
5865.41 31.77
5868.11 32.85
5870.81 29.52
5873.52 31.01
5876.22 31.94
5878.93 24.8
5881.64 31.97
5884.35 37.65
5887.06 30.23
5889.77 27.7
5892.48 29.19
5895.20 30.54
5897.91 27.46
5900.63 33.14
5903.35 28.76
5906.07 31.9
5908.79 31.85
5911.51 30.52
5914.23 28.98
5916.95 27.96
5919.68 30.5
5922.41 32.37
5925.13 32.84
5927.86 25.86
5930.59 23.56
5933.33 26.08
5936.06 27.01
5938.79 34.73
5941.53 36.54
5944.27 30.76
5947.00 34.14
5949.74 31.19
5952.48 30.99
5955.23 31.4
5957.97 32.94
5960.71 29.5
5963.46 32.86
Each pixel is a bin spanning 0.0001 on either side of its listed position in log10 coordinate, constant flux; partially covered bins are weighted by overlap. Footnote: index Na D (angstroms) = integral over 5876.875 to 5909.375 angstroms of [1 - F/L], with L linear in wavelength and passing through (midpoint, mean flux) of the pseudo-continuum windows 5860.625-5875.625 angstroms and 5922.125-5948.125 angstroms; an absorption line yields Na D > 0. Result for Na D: 0.4 angstroms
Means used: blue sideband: 31.1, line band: 30.4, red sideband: 30.3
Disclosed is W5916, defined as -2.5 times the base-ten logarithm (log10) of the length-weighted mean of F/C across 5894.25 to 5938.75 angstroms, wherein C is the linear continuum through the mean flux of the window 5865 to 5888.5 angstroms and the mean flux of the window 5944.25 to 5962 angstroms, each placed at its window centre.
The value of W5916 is 0.07 mag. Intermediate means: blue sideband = 31.3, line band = 29.5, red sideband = 31.6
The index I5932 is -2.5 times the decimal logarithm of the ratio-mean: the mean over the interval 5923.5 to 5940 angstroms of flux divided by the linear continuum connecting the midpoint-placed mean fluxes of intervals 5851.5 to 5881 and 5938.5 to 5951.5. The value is 0.16 mag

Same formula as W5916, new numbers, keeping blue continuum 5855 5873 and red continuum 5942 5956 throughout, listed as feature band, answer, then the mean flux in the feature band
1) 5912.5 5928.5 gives 0.06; 30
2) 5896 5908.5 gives 0.03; 30.5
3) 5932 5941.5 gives 0.05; 30.3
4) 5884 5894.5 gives 0.02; 30.5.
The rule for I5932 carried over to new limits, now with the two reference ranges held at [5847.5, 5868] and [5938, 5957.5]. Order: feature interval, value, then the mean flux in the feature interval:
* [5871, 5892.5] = 0.00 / 30.6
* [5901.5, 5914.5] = 0.03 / 30.6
